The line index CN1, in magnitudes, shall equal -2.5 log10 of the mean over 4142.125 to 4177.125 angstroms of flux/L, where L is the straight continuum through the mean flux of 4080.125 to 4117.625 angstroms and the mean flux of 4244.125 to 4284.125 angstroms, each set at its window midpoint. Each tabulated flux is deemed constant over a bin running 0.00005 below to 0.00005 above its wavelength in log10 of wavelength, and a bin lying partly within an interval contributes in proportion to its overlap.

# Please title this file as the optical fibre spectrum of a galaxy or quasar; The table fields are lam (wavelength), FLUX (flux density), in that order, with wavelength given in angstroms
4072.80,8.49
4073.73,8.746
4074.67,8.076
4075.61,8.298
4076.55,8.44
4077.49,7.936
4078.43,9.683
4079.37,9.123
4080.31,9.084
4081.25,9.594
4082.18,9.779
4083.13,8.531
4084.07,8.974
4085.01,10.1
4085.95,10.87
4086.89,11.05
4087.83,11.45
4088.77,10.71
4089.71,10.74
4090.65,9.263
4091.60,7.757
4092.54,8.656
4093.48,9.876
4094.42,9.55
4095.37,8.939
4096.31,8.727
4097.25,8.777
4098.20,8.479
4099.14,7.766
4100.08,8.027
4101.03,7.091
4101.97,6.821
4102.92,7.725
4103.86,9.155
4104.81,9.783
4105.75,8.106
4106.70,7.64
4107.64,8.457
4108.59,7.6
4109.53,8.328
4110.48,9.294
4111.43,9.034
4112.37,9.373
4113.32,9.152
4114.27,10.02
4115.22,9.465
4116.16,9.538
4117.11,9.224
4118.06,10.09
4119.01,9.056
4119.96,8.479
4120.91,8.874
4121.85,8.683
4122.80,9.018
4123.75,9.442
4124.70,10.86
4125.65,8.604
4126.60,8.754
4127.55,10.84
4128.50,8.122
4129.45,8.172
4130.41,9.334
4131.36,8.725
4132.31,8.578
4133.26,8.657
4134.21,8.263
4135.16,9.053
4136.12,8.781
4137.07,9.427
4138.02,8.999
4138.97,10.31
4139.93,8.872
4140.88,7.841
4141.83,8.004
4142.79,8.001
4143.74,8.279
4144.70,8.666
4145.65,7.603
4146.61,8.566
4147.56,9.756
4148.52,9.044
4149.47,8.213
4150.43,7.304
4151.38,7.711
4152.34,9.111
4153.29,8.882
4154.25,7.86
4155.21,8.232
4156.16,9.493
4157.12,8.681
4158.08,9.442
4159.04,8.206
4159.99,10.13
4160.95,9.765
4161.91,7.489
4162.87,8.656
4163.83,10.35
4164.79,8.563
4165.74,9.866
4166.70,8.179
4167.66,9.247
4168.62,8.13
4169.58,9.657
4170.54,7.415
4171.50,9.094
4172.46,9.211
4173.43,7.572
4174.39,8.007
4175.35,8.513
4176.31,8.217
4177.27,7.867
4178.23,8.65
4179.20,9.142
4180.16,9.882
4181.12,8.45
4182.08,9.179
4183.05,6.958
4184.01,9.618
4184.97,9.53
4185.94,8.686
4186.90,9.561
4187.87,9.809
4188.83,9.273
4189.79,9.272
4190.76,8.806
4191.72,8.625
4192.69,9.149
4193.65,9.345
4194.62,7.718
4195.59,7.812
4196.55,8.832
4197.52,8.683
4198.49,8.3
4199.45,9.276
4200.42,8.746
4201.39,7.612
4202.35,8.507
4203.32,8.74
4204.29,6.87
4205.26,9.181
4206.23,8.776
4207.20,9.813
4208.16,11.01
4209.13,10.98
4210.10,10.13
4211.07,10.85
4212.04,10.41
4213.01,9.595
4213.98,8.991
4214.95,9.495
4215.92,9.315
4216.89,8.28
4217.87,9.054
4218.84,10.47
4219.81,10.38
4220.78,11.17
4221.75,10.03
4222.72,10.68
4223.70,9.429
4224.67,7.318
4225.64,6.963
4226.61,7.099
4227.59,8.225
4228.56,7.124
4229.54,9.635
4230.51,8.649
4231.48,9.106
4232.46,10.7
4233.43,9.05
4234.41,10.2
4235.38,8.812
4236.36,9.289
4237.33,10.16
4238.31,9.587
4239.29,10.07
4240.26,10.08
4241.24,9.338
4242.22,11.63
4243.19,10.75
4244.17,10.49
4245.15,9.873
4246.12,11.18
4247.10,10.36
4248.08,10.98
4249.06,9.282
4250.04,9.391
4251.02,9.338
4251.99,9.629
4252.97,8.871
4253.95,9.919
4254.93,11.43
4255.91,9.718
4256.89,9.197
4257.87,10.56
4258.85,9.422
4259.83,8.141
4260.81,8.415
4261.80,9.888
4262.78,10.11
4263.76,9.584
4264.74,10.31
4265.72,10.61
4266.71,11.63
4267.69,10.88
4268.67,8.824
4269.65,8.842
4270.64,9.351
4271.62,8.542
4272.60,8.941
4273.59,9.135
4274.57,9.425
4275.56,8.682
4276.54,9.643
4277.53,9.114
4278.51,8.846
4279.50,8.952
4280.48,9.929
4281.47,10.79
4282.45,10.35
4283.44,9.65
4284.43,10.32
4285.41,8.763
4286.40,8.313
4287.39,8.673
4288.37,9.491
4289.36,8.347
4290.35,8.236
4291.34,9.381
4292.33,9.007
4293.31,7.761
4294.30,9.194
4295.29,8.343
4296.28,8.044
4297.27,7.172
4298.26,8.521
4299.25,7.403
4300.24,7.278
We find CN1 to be 0.08 mag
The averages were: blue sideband 9.06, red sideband 9.71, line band 8.63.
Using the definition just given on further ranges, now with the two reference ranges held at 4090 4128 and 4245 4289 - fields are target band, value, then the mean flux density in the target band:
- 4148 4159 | 0.068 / 8.53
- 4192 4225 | 0.009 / 9.27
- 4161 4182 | 0.056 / 8.71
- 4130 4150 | 0.038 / 8.71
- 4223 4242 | 0.049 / 9.04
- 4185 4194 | 0.008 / 9.19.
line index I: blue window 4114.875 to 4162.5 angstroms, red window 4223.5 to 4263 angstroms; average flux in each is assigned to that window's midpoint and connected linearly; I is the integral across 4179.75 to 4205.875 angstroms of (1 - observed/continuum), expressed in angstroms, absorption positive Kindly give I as 1.2 angstroms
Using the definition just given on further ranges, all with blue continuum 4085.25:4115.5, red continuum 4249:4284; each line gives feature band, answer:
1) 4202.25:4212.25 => -0.22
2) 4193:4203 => 0.91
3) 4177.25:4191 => 0.41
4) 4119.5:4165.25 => 1.70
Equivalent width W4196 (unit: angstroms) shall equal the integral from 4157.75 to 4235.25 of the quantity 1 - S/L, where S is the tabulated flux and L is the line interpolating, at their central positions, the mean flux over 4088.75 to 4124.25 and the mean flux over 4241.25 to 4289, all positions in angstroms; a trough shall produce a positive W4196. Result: 2.7 angstroms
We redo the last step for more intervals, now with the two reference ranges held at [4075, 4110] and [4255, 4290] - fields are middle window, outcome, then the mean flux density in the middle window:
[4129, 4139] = 0.2 angstroms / 8.88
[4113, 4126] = -0.4 angstroms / 9.33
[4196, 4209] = 0.6 angstroms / 8.85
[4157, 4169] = 0.2 angstroms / 8.99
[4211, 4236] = 0.2 angstroms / 9.24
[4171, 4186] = 0.9 angstroms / 8.65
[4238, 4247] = -0.9 angstroms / 10.4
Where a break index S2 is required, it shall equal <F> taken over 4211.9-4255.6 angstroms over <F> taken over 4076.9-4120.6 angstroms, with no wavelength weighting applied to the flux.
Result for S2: 1.1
